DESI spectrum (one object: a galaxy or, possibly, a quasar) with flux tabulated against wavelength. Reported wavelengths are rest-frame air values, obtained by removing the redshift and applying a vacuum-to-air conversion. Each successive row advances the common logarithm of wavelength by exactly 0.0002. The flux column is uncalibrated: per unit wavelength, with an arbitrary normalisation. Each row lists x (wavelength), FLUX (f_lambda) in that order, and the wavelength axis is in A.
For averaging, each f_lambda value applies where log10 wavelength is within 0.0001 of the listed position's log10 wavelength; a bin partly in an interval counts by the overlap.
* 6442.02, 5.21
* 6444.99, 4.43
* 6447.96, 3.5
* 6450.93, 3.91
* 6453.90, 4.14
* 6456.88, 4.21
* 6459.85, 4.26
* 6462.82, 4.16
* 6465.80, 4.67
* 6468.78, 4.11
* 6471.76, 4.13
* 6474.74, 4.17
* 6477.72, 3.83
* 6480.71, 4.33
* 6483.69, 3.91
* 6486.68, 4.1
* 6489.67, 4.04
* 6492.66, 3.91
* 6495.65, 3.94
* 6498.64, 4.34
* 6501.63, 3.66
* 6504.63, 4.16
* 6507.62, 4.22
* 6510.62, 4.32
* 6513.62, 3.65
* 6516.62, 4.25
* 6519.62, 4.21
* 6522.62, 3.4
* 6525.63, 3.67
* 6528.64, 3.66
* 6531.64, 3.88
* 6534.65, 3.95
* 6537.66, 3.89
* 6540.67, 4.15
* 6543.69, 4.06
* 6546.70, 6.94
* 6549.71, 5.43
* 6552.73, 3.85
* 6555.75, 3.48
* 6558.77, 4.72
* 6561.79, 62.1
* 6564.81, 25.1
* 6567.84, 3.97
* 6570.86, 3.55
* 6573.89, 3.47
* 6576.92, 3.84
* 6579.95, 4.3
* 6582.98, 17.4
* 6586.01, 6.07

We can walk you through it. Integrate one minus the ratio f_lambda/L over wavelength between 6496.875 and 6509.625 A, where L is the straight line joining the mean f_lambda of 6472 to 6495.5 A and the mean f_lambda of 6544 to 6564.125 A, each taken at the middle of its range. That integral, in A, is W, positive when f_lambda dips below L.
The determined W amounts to 5.1 A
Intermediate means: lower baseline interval 4.04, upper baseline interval 14.3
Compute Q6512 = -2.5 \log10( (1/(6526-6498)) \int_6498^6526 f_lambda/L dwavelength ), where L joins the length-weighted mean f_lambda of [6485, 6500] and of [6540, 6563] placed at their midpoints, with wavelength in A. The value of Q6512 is 0.50 mag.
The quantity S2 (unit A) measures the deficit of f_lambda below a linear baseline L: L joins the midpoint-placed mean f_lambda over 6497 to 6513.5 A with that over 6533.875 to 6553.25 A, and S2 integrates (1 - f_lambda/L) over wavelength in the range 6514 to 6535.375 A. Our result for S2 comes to 2.6 A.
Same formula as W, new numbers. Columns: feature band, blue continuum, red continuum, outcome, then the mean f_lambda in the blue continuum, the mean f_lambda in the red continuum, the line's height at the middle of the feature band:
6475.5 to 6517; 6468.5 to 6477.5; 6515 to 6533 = -0.7 A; 4.1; 3.84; 3.98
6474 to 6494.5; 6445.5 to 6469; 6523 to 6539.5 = -0.1 A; 4.13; 3.79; 4.01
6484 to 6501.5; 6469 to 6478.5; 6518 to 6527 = -0.3 A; 4.07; 3.77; 3.95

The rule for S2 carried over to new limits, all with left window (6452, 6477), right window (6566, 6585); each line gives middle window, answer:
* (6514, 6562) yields -3.9 A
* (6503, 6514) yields 2.1 A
